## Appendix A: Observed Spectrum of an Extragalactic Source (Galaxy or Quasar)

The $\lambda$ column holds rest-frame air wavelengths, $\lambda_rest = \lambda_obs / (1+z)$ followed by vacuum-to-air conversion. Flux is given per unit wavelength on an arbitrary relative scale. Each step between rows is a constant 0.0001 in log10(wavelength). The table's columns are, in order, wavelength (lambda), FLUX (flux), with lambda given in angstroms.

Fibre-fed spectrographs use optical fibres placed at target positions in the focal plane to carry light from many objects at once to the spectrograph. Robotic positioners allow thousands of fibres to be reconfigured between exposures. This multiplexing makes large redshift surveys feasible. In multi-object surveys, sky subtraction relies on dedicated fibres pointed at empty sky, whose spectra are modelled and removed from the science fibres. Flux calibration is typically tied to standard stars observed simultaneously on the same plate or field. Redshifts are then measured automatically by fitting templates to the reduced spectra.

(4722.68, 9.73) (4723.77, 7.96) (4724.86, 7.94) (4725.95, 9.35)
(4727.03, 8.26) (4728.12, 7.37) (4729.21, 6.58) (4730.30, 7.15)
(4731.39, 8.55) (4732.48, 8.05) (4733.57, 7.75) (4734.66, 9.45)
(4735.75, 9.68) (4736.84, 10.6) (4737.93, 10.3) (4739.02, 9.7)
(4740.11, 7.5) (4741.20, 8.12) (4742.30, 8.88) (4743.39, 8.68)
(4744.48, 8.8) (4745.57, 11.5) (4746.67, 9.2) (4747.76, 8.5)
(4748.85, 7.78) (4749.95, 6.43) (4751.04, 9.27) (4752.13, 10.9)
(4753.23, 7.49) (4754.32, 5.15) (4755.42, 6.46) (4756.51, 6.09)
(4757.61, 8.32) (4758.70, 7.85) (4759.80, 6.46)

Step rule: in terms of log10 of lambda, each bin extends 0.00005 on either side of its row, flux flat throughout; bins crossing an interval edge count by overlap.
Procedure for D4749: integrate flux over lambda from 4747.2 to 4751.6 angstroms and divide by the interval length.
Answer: 8.03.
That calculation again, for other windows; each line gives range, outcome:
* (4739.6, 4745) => 8.4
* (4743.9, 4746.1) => 10.1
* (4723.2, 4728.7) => 8.17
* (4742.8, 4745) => 8.76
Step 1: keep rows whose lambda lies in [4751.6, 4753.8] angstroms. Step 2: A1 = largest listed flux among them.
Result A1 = 10.9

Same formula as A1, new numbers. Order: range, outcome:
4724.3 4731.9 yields 9.35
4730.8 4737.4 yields 10.6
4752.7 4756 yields 7.49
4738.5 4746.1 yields 11.5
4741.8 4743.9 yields 8.88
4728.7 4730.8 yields 7.15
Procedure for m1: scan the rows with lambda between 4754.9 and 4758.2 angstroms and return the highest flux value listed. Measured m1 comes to 8.32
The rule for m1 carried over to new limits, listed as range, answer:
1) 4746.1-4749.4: 9.2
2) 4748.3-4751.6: 9.27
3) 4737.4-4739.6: 10.3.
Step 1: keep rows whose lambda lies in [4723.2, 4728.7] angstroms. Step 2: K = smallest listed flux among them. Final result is 7.37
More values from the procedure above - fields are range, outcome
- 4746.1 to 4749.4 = 7.78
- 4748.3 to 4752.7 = 6.43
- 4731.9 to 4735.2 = 7.75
